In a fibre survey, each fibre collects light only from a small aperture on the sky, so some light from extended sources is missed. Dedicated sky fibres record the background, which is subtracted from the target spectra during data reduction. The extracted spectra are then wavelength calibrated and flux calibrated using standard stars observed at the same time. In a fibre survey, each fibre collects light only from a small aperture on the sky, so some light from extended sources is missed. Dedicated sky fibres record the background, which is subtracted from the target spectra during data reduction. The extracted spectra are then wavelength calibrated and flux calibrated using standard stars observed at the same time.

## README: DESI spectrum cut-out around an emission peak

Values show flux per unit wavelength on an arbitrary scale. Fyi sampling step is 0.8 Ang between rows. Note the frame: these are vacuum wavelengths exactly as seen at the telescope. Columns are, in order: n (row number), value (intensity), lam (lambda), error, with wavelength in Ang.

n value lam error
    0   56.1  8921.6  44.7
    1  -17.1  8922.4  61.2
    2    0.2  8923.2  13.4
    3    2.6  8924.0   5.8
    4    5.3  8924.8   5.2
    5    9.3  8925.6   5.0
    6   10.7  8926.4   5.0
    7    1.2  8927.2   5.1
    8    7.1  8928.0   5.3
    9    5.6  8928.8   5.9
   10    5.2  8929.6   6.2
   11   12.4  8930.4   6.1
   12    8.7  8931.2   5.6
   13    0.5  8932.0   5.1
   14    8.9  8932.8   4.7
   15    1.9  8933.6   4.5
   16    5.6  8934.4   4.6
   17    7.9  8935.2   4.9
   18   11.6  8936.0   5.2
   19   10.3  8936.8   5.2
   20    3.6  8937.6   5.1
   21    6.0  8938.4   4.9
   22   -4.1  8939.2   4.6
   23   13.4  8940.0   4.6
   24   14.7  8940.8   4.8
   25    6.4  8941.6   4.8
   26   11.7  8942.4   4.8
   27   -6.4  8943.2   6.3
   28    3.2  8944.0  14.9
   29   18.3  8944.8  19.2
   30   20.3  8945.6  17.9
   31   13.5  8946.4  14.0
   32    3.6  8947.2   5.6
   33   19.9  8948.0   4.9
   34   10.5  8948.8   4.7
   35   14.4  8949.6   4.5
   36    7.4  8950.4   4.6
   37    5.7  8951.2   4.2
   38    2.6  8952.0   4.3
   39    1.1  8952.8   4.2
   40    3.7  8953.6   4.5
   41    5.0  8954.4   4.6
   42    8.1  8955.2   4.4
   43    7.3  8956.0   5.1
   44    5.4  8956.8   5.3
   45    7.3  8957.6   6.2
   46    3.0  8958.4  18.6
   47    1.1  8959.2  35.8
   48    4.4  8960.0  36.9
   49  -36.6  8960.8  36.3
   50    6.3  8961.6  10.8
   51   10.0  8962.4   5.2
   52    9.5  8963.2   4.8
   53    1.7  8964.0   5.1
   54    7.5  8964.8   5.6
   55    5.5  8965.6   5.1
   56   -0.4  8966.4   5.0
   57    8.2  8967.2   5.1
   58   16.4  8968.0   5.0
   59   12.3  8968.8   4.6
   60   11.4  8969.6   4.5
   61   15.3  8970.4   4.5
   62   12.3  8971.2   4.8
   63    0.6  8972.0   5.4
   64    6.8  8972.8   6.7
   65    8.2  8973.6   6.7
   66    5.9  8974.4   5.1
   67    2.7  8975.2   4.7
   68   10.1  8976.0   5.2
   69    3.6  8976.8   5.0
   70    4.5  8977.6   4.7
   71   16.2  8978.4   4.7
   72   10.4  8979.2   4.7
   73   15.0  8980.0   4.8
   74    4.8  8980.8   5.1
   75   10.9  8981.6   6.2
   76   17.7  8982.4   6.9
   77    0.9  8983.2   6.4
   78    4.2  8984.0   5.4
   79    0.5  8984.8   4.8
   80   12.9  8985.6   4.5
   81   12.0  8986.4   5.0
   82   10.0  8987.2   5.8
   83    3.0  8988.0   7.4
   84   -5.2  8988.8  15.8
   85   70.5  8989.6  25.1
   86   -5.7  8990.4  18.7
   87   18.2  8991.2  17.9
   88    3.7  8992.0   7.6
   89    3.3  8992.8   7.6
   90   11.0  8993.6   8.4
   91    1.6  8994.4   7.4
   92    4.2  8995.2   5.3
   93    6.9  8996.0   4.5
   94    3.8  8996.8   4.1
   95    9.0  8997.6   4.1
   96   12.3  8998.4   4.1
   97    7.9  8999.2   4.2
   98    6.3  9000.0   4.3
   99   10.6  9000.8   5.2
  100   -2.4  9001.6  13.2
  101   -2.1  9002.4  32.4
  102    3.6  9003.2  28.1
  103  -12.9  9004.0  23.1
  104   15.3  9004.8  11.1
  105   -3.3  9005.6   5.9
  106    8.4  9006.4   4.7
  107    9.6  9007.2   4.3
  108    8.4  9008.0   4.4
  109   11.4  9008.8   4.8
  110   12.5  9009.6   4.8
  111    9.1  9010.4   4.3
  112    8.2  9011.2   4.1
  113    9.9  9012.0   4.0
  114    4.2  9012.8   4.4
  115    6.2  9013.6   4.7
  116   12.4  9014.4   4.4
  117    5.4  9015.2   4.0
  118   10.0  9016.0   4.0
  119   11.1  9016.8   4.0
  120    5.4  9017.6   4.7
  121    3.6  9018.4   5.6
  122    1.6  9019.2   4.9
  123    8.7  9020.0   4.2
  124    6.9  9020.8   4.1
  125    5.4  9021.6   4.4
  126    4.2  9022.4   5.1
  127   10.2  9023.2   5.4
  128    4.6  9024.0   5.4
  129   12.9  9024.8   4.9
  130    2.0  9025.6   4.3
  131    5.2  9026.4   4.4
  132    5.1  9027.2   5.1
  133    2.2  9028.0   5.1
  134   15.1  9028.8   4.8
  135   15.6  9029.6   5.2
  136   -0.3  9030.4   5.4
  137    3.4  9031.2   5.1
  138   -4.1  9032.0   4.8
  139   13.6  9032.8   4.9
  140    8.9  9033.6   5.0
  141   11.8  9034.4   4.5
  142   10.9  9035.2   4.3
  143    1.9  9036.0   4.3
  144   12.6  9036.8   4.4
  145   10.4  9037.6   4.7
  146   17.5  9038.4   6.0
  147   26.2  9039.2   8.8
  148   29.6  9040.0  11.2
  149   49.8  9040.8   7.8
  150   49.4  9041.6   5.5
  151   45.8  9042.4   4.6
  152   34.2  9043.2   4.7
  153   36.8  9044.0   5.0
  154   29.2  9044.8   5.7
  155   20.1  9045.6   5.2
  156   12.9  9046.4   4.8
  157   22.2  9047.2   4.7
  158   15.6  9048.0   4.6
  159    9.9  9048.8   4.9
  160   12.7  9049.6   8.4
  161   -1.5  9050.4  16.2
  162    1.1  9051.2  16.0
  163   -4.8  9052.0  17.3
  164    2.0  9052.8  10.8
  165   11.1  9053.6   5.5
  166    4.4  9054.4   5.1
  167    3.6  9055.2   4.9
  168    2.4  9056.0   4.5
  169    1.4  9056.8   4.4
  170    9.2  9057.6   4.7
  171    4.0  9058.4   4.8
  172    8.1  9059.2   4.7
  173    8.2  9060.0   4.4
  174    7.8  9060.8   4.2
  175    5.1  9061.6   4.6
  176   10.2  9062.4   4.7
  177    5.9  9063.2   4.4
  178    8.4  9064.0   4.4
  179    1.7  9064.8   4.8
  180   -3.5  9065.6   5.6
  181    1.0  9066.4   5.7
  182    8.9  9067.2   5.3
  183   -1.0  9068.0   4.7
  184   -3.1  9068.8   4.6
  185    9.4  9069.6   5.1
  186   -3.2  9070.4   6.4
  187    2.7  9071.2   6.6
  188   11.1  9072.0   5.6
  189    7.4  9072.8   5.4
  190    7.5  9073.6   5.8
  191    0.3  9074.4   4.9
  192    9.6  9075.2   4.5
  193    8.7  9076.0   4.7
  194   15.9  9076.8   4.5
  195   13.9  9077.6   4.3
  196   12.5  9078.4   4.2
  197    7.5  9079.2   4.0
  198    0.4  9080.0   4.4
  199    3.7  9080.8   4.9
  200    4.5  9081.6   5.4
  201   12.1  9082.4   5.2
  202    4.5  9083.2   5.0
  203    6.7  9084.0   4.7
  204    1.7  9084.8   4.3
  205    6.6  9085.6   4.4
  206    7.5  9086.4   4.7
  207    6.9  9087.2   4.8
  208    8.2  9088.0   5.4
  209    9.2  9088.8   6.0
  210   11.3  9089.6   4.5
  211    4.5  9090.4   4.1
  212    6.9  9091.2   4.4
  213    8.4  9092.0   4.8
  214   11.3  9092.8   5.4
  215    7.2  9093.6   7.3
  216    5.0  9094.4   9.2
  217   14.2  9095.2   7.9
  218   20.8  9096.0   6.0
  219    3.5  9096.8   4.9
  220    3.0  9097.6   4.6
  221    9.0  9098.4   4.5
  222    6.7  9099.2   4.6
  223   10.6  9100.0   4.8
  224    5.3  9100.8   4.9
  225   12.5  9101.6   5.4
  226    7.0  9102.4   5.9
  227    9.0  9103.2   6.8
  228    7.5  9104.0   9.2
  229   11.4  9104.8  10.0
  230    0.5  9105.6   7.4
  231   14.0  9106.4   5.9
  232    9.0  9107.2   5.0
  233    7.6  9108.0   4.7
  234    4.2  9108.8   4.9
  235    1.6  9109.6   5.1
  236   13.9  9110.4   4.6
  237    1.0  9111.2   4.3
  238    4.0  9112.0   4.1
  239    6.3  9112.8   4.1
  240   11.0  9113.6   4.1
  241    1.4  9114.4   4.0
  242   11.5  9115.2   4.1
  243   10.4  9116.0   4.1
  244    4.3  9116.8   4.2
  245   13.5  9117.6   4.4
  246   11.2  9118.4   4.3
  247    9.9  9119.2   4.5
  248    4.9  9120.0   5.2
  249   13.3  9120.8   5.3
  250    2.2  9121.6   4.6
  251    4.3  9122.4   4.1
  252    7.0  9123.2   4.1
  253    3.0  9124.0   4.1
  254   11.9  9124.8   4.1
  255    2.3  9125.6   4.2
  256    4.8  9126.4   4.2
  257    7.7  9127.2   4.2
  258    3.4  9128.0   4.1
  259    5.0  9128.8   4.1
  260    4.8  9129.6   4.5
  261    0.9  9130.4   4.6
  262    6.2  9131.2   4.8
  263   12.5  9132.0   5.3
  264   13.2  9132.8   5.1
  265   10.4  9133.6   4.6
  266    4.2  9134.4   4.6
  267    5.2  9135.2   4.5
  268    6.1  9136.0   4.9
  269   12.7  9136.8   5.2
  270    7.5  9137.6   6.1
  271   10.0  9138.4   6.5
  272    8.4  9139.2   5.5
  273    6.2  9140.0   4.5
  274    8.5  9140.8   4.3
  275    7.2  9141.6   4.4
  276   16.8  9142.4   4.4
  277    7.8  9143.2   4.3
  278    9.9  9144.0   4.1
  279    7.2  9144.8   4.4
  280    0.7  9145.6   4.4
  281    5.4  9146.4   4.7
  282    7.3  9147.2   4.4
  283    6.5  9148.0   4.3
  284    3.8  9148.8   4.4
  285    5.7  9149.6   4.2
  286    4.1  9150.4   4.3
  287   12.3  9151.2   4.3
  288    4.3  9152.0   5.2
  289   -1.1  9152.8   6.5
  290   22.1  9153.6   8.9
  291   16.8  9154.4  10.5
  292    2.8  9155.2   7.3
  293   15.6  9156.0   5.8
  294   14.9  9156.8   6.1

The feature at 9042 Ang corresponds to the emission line H-beta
